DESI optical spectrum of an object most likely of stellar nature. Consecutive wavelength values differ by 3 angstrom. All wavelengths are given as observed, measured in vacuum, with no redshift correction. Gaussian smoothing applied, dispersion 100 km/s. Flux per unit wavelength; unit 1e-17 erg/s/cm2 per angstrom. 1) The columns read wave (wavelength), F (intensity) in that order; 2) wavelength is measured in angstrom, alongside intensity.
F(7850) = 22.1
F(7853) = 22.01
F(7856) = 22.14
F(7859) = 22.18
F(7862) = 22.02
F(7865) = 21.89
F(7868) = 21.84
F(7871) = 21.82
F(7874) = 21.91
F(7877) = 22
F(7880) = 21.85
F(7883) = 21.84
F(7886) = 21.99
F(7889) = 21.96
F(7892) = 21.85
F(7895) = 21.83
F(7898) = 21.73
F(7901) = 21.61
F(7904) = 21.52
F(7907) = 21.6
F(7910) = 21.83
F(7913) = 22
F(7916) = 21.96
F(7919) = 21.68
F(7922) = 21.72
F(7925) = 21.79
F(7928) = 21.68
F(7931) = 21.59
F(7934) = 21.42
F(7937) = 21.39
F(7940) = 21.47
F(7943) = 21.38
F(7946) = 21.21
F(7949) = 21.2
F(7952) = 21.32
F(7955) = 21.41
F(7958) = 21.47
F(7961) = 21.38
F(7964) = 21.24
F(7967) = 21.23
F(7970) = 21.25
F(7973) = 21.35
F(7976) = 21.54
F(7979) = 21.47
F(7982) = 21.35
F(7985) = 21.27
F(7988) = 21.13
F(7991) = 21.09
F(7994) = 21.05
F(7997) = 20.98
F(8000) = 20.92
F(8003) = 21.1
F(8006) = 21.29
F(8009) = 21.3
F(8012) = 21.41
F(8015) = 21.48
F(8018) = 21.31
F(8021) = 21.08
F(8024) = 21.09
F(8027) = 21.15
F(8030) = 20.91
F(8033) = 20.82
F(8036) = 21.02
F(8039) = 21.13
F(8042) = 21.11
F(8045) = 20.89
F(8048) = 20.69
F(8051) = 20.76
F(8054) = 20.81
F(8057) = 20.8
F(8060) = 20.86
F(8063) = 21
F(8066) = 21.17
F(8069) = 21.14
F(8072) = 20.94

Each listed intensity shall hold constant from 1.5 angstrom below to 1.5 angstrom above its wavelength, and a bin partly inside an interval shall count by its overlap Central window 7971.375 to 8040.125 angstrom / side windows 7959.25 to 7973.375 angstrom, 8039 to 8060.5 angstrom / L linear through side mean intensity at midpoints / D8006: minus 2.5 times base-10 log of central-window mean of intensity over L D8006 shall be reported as -0.005 mag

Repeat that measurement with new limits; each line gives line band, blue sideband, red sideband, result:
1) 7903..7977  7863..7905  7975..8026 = 0.00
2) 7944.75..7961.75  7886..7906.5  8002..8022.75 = 0.01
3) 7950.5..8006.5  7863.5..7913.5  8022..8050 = 0.00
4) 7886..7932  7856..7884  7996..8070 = 0.00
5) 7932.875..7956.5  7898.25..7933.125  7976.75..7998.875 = 0.01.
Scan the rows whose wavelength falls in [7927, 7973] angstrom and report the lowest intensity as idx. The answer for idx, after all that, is 21.2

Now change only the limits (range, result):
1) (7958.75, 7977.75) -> 21.23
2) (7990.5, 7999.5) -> 20.98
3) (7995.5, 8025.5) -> 20.92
